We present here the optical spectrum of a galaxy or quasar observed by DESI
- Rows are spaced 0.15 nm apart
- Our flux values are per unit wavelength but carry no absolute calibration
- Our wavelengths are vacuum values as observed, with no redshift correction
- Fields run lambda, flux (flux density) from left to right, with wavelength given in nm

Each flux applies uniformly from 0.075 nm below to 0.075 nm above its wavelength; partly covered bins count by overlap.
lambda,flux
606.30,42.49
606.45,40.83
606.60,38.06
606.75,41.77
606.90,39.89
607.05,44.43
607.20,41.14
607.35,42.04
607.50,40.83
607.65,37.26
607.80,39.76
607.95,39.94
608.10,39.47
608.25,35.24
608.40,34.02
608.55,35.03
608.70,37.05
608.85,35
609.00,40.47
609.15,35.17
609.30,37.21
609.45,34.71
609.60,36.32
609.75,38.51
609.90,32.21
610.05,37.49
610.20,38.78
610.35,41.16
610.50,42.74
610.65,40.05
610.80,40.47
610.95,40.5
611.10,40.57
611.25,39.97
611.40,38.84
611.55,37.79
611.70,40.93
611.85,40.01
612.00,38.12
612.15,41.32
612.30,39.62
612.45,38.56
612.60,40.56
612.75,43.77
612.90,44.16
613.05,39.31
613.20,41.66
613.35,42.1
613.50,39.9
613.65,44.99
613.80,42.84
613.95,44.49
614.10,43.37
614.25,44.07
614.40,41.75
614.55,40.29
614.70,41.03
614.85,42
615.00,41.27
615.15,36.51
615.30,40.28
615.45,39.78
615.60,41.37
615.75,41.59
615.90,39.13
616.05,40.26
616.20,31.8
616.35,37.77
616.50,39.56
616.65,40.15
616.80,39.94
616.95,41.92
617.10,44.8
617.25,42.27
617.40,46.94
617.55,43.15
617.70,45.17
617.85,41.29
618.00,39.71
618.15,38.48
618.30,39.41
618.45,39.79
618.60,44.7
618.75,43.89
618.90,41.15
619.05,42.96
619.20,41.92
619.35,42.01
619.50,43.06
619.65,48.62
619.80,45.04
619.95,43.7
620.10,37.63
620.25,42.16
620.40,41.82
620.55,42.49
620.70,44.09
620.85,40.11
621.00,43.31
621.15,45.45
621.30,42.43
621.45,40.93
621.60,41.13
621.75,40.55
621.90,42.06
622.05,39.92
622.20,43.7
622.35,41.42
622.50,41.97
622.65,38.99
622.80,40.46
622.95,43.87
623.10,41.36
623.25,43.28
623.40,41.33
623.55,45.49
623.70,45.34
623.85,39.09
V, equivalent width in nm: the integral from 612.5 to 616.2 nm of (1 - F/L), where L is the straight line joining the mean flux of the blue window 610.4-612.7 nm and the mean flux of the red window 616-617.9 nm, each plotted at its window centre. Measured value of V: -0.06 nm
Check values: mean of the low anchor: 40.1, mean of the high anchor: 41.2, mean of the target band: 41.3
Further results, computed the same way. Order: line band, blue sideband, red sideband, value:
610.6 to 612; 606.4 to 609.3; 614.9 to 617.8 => -0.009 nm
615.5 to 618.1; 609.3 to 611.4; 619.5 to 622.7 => -0.006 nm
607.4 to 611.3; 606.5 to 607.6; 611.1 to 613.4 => 0.258 nm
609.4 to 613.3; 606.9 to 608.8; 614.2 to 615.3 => 0.028 nm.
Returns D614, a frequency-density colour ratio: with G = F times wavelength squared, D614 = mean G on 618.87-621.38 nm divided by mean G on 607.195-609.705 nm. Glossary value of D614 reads 1.2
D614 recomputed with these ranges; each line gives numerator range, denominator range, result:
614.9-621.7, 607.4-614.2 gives 1.08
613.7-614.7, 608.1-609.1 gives 1.20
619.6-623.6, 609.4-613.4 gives 1.10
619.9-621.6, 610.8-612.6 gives 1.09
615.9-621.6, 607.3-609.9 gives 1.16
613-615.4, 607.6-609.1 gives 1.14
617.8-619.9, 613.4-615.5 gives 1.03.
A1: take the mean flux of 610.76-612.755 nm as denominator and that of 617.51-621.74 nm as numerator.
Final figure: 1.06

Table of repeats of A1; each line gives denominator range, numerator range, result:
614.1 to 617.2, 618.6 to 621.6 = 1.06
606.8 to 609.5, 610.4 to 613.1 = 1.05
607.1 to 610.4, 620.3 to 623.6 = 1.12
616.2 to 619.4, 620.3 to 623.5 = 1.01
